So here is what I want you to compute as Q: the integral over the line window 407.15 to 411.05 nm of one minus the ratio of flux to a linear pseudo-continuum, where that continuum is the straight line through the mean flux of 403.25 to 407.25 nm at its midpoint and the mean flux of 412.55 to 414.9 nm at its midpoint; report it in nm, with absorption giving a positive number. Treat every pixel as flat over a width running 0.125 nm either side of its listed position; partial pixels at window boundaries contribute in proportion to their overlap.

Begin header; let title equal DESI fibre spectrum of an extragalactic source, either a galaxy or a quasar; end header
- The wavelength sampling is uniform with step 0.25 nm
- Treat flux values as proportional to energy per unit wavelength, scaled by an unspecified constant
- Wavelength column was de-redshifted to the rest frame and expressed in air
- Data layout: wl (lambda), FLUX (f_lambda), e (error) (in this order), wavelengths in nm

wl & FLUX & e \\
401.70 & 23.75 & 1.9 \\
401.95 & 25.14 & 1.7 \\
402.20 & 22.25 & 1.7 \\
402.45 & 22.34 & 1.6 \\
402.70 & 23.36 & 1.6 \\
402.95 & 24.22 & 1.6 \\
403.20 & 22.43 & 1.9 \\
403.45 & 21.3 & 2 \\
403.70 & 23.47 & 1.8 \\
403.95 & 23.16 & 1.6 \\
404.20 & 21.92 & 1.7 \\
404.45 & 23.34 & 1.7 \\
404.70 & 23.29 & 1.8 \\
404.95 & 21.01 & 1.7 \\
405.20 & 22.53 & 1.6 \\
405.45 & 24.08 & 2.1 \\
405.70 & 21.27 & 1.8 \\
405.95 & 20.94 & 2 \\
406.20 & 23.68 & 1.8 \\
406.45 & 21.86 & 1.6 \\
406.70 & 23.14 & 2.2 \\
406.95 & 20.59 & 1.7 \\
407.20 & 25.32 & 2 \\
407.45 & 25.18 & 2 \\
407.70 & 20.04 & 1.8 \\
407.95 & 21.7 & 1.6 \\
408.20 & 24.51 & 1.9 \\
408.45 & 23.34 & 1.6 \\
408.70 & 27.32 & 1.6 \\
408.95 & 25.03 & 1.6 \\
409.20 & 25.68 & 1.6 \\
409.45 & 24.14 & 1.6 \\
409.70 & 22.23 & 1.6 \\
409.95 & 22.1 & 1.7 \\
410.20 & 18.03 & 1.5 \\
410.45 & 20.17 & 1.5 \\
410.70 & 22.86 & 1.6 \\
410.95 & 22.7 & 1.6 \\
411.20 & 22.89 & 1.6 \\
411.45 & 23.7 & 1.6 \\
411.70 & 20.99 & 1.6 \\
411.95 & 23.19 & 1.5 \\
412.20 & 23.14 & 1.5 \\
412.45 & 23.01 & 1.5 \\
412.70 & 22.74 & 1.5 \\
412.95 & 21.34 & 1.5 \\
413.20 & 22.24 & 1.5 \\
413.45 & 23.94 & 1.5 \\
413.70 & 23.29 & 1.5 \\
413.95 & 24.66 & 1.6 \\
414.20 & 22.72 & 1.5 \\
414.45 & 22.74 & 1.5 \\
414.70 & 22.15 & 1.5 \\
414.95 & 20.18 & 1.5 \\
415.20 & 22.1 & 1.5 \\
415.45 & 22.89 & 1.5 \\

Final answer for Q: -0.08 nm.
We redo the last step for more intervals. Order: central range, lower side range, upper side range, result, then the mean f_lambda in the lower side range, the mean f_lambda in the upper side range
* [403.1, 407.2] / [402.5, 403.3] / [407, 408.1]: 0.11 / 23.3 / 22.9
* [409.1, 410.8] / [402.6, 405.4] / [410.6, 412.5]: 0.05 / 22.8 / 22.8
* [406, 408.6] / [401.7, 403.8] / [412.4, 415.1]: 0.00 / 23.1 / 22.6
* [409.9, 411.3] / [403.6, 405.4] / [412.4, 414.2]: 0.09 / 22.7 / 23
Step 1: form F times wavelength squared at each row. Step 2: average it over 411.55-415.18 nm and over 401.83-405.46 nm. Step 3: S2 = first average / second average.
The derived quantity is 1.0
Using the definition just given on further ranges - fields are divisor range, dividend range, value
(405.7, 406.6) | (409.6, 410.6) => 0.95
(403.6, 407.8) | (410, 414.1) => 1.02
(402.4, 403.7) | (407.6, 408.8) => 1.05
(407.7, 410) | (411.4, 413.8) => 0.97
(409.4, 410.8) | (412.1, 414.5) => 1.09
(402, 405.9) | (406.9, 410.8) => 1.04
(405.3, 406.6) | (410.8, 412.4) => 1.05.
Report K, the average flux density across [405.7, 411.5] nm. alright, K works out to 22.9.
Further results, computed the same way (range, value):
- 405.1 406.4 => 22.5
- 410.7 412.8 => 22.8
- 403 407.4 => 22.6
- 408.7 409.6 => 25.2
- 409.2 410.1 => 23.1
